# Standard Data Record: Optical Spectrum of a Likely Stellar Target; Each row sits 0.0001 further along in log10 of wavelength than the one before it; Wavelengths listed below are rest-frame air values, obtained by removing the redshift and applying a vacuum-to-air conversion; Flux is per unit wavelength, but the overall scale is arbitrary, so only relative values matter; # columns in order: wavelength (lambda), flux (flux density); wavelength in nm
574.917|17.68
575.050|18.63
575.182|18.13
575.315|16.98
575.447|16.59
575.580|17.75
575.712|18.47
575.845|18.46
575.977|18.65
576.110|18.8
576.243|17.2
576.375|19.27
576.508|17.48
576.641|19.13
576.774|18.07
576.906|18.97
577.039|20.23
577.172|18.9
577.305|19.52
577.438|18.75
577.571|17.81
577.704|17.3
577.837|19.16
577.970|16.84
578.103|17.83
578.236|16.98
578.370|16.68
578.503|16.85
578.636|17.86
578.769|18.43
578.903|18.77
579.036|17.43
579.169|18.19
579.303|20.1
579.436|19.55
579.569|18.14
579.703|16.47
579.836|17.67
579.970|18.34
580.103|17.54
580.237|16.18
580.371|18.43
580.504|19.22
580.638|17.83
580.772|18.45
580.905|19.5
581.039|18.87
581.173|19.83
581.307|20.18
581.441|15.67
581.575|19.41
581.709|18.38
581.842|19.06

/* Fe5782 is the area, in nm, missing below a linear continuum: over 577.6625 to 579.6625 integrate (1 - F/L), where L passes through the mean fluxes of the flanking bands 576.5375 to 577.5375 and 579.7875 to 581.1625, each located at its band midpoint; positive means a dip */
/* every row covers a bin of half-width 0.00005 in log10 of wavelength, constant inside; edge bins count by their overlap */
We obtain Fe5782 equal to 0.07 nm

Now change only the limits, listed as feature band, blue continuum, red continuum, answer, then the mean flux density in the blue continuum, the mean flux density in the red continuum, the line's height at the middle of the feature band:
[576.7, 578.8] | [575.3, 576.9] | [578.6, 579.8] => 0.01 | 18.1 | 18.3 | 18.2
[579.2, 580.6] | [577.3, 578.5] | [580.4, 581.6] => 0.02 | 17.7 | 18.7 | 18.4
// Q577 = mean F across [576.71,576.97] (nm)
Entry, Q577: 18.6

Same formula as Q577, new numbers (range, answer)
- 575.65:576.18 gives 18.6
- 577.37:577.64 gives 18.3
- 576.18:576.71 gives 18.3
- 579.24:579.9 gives 18.4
